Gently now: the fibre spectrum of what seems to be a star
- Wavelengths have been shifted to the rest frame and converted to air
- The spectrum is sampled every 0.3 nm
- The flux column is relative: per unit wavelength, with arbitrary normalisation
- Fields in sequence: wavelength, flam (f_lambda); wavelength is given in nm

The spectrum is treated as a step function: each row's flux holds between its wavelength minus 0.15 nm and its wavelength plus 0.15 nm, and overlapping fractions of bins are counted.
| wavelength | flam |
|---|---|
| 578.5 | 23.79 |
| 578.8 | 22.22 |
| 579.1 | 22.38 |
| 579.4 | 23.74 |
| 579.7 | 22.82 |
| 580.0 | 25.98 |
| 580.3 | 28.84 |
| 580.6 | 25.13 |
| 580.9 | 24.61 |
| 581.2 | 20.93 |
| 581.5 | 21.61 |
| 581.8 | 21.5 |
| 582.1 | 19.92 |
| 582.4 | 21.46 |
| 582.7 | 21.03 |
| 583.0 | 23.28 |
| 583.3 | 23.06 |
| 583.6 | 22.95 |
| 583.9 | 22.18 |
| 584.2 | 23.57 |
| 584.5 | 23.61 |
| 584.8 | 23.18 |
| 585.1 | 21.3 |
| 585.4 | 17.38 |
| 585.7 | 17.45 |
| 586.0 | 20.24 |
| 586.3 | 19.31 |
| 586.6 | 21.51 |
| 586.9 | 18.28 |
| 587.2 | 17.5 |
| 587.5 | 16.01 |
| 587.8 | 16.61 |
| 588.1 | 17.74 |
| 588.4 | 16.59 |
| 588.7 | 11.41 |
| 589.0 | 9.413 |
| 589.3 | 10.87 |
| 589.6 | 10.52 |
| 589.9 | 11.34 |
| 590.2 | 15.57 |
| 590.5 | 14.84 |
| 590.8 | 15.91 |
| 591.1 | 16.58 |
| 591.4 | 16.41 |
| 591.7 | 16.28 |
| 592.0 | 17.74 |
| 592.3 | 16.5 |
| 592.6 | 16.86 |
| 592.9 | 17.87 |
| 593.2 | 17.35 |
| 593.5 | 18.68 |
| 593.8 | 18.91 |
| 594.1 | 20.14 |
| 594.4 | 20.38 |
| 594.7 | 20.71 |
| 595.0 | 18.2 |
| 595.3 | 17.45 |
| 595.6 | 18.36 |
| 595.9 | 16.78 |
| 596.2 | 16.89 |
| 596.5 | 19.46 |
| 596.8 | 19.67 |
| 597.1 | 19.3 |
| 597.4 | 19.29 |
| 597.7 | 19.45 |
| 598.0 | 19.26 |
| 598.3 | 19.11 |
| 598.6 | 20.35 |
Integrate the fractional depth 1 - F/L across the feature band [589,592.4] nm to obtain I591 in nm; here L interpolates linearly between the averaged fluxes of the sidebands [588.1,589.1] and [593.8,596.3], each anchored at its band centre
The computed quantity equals 0.16 nm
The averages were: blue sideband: 13.4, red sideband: 18.7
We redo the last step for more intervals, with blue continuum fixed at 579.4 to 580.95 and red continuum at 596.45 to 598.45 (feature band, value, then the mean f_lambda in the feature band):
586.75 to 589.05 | 0.709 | 15.7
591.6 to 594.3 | 0.389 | 17.9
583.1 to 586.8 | 0.378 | 21.3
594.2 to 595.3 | 0.045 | 19.5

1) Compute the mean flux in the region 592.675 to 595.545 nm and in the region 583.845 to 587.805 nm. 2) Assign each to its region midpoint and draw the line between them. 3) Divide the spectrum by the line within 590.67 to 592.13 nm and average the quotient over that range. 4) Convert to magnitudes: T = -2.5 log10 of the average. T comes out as 0.16 mag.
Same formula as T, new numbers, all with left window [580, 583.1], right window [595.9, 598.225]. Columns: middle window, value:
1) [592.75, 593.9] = 0.10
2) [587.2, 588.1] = 0.26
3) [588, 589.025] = 0.44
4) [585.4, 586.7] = 0.13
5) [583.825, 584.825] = -0.05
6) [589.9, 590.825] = 0.37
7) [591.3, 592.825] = 0.20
